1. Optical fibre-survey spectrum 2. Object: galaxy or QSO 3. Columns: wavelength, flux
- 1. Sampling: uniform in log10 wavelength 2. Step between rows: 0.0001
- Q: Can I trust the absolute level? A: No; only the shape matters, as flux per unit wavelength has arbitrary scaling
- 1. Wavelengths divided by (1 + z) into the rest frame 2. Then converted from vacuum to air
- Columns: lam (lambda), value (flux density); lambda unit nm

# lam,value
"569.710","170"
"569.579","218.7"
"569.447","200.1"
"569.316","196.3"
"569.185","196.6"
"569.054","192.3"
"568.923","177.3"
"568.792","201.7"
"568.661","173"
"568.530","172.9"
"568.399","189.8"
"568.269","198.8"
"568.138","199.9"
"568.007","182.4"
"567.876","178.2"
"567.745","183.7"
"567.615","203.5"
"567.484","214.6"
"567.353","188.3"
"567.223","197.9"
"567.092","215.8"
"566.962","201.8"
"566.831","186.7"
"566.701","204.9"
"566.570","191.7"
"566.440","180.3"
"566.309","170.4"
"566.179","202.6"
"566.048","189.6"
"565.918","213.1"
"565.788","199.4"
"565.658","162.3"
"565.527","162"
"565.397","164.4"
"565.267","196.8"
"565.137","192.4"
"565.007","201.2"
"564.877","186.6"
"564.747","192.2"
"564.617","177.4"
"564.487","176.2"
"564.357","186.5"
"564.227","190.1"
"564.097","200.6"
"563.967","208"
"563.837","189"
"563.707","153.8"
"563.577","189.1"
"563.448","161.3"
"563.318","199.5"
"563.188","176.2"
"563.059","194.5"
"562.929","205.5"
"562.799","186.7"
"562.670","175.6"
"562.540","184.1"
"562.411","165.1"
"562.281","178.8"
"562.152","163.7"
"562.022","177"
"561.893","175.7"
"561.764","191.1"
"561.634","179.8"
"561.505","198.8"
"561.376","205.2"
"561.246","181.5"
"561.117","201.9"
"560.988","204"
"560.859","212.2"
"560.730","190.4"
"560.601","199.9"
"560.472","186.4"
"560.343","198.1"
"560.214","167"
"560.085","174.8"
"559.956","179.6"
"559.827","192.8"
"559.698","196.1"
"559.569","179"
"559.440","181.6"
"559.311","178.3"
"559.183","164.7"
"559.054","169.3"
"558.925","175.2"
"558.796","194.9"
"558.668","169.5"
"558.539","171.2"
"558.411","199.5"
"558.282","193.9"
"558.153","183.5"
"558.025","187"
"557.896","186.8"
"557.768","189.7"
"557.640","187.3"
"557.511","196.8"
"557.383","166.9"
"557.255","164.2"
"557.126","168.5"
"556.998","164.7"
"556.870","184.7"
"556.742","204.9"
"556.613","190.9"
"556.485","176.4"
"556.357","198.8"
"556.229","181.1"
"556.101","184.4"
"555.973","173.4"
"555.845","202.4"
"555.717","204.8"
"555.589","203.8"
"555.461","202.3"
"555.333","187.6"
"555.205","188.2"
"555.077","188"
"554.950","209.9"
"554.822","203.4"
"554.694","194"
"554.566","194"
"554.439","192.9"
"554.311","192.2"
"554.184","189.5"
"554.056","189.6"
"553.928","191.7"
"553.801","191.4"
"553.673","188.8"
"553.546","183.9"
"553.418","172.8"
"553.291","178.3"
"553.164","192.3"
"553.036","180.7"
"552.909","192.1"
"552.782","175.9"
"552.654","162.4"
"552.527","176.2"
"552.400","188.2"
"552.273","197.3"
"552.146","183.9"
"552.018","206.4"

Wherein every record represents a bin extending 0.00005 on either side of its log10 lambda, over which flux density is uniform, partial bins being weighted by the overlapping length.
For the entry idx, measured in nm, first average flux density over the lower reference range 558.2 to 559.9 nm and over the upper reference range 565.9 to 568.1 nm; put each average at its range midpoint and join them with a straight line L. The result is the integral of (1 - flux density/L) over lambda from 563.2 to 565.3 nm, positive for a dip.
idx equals 0.031 nm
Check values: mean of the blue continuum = 182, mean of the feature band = 187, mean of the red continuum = 194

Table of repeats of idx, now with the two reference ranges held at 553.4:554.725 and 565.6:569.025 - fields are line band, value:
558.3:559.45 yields 0.07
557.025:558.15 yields 0.06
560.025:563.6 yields 0.08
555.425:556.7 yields -0.01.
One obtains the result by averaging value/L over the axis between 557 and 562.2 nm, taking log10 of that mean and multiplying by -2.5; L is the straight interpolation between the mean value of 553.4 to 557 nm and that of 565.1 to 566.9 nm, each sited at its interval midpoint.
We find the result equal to 0.03 mag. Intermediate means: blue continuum 191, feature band 184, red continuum 187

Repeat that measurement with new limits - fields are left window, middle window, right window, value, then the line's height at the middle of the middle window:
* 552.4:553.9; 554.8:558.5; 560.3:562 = -0.01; 187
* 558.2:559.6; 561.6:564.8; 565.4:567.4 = 0.02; 186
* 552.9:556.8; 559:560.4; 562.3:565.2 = 0.05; 188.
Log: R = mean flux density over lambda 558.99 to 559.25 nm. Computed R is 167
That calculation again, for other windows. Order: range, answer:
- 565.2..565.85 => 177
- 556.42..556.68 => 183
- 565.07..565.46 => 185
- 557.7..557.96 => 189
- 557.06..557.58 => 174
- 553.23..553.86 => 183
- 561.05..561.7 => 193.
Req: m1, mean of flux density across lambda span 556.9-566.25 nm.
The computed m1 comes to 185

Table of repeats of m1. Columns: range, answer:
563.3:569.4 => 189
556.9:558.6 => 182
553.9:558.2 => 189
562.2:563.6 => 183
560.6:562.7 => 187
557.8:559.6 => 181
